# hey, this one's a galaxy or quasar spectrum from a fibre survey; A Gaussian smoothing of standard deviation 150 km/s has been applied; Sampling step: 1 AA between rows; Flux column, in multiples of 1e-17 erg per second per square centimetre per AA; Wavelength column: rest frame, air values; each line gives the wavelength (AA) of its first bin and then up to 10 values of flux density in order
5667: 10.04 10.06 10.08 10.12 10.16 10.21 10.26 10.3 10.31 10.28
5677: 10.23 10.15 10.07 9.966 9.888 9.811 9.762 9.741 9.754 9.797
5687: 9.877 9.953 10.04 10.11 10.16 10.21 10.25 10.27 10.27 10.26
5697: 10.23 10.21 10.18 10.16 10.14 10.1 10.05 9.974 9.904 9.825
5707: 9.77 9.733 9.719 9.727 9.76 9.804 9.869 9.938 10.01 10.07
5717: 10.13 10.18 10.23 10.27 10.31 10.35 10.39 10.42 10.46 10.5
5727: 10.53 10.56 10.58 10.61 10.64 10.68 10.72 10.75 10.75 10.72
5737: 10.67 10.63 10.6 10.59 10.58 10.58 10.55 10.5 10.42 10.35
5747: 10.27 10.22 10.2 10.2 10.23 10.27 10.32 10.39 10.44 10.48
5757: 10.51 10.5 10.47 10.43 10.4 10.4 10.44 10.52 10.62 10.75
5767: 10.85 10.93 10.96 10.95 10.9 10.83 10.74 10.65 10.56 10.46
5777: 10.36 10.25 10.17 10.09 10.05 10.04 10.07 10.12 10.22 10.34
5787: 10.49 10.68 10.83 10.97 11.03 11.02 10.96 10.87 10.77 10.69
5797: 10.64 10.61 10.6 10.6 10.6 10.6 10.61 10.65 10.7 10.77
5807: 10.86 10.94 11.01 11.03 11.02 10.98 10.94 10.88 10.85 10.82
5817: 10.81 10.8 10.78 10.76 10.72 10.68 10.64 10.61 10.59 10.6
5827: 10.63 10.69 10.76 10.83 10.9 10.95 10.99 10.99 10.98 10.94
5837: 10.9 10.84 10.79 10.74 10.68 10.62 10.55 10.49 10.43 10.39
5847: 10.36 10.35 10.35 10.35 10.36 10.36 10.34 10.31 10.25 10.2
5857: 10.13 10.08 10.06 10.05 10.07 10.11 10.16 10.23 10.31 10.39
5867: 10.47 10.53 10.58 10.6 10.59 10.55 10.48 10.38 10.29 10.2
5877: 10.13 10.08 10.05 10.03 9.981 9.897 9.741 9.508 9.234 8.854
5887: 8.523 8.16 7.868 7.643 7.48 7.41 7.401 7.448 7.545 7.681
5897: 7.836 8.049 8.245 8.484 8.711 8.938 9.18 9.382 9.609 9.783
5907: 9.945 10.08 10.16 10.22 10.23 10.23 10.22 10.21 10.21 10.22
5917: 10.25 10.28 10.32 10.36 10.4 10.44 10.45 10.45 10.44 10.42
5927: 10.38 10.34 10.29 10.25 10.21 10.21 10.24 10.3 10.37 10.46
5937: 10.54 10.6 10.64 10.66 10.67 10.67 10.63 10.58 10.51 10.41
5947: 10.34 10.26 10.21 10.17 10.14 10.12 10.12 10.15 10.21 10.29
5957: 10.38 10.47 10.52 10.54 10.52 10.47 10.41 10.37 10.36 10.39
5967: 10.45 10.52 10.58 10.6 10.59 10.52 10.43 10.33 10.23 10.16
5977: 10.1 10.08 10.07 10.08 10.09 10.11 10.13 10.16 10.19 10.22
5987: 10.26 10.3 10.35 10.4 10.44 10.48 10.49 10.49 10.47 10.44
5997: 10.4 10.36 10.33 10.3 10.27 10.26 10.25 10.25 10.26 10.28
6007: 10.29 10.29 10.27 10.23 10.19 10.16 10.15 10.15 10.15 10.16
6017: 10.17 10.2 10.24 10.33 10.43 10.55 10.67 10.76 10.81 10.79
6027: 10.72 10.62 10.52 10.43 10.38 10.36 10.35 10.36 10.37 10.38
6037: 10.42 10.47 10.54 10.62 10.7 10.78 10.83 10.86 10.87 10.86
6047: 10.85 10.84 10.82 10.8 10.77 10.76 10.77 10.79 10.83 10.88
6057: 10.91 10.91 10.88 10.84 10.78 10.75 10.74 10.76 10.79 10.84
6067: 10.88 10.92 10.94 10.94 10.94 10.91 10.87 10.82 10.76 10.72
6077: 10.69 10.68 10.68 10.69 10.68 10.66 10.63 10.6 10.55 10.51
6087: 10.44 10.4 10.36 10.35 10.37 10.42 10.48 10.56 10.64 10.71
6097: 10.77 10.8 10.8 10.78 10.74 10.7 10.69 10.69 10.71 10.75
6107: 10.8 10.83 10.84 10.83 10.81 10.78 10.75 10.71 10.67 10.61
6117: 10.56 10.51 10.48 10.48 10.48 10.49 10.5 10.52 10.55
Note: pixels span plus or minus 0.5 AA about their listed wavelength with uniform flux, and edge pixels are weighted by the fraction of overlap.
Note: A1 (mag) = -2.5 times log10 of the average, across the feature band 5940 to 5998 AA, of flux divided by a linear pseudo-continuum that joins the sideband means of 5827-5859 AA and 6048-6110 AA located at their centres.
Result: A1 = 0.03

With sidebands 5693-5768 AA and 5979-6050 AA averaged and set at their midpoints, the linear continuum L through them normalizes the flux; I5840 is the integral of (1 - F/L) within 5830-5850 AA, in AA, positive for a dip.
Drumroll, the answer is -0.6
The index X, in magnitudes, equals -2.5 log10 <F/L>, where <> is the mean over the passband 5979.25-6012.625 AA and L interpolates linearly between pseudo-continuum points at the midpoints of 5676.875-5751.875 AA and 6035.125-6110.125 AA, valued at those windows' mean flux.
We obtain 0.03 mag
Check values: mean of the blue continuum 10.2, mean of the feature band 10.3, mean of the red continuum 10.7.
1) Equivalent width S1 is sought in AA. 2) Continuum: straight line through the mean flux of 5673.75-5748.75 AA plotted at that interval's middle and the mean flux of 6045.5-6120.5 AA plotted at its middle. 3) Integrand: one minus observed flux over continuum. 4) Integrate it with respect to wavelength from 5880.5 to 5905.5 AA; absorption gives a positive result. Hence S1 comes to 4.7 AA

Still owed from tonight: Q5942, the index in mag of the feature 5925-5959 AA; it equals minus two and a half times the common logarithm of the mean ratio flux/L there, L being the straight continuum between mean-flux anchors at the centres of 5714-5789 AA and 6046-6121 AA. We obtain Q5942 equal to 0.024 mag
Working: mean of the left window 10.5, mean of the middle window 10.4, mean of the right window 10.7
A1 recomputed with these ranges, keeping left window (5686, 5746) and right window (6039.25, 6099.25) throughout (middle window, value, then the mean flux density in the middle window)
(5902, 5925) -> 0.045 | 10.1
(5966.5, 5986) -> 0.034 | 10.3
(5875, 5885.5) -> 0.061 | 9.9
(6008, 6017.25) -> 0.049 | 10.2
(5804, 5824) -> -0.045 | 10.8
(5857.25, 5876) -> 0.014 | 10.3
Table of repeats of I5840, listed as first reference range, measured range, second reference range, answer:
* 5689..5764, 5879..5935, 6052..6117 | 5.5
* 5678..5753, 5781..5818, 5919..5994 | -1.6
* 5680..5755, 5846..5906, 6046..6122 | 5.1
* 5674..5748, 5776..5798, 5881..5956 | -1.0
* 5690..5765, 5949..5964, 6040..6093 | 0.4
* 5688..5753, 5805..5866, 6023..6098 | -1.2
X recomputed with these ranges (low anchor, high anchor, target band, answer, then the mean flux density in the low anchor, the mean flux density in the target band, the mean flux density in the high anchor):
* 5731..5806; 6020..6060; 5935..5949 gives 0.01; 10.6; 10.5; 10.7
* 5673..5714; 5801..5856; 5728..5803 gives -0.02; 10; 10.5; 10.7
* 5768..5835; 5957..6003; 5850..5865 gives 0.04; 10.7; 10.2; 10.3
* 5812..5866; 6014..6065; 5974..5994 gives 0.04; 10.6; 10.2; 10.6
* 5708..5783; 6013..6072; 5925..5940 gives 0.02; 10.4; 10.4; 10.6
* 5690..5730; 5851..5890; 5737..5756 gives -0.03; 10.1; 10.4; 9.97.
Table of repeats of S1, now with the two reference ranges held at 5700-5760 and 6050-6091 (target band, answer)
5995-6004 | 0.27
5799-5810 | -0.36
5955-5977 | 0.38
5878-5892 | 2.03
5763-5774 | -0.45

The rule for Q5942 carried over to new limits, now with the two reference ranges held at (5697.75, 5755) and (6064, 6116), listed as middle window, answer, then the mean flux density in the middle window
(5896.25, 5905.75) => 0.20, 8.72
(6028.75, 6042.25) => 0.02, 10.5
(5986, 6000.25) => 0.02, 10.4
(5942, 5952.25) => 0.02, 10.4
